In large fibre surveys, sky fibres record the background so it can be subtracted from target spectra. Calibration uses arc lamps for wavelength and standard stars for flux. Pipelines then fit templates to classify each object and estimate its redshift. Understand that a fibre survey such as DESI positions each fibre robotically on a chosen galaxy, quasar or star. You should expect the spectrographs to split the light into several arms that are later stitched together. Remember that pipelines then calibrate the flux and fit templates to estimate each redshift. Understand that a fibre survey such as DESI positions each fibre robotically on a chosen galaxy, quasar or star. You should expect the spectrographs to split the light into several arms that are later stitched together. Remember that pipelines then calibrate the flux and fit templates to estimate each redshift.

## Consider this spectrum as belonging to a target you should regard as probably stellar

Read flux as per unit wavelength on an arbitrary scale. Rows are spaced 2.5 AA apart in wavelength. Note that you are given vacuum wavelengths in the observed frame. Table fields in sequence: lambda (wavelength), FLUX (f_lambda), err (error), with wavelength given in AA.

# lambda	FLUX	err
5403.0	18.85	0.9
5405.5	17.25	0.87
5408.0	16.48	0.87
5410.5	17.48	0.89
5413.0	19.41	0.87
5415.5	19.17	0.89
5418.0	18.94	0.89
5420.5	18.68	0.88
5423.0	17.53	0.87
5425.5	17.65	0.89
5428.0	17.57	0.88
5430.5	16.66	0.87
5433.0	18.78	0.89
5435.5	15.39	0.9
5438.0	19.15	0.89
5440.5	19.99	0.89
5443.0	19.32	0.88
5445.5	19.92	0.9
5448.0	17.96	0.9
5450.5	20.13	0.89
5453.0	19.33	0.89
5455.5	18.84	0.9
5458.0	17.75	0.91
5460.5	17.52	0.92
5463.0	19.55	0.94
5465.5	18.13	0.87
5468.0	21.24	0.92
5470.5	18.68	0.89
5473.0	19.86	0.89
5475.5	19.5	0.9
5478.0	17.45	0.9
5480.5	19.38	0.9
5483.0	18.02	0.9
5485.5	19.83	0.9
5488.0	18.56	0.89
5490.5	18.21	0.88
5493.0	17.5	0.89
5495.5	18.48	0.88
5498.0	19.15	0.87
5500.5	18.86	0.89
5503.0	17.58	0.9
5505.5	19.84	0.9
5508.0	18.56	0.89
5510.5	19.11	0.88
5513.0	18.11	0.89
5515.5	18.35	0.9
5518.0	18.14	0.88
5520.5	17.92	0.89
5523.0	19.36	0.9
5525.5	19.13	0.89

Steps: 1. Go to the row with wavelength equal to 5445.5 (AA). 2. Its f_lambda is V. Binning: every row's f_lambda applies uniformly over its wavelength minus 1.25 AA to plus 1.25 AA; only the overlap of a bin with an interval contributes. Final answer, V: 19.92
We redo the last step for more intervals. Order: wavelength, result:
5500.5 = 18.86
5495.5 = 18.48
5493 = 17.5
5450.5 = 20.13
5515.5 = 18.35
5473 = 19.86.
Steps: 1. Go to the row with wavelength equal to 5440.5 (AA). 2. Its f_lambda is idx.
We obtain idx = 19.99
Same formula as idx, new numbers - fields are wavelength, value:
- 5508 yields 18.56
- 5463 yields 19.55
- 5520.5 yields 17.92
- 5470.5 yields 18.68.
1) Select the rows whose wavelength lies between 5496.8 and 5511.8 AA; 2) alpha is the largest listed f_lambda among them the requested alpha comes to 19.84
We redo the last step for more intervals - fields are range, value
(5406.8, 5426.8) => 19.41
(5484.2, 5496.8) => 19.83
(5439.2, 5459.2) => 20.13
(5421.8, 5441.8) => 19.99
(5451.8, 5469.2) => 21.24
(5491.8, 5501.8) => 19.15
